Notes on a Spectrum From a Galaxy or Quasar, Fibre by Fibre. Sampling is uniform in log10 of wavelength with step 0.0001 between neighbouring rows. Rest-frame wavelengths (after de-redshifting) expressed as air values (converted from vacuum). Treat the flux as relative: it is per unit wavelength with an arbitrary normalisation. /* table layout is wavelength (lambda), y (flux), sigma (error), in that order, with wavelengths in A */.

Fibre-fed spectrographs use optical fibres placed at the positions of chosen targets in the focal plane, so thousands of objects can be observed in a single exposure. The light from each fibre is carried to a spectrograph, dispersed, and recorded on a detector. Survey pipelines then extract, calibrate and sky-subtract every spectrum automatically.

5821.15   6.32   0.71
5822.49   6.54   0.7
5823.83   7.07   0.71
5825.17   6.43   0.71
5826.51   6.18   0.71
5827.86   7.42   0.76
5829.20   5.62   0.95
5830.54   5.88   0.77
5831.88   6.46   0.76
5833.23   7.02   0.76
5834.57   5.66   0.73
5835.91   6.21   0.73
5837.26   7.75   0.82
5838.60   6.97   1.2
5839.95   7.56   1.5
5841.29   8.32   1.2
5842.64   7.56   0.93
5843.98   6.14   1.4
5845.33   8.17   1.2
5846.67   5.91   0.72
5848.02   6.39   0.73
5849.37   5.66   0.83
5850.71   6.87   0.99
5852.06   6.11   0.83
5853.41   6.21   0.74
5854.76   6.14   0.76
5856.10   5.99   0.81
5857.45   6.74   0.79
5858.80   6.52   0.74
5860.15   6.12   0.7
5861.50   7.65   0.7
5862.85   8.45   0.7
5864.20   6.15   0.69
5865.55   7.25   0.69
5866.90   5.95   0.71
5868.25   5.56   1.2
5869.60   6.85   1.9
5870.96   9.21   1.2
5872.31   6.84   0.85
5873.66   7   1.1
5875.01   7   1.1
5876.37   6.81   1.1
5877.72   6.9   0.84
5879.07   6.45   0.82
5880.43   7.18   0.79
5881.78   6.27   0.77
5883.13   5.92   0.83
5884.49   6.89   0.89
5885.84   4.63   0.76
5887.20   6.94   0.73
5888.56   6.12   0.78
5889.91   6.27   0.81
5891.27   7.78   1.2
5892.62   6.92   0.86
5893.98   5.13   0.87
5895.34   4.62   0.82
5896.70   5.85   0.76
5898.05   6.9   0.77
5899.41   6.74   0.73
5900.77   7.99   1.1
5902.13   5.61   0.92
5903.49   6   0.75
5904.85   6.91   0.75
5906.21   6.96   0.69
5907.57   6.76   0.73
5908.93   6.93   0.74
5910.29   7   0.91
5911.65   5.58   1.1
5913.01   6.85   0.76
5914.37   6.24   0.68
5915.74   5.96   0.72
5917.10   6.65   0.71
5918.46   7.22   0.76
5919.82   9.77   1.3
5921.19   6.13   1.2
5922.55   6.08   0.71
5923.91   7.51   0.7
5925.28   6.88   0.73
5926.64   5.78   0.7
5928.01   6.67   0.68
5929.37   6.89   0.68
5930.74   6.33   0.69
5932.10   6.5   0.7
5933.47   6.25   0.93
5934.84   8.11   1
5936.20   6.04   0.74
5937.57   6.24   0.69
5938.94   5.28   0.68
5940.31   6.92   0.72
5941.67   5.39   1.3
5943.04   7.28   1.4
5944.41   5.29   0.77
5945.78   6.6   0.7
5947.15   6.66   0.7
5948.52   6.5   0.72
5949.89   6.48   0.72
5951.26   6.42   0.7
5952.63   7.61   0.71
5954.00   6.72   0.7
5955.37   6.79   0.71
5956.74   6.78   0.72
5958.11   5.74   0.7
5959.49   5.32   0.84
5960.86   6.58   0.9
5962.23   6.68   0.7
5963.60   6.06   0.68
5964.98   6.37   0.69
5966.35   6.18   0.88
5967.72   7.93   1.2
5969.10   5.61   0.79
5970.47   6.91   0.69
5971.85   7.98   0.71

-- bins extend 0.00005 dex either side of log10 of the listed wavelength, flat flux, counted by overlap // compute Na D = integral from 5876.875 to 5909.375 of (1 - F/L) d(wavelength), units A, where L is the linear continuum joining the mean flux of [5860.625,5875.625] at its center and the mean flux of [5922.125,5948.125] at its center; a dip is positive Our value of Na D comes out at 1.9 A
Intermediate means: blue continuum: 7.07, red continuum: 6.46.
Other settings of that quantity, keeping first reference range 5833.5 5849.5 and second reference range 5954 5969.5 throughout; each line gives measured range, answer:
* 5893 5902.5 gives 0.7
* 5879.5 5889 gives 0.6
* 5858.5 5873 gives -0.4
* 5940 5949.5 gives 0.2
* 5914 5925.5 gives -0.7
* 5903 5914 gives 0.0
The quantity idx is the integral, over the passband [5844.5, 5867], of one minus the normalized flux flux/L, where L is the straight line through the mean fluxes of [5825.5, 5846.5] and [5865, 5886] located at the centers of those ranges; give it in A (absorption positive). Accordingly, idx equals 0.5 A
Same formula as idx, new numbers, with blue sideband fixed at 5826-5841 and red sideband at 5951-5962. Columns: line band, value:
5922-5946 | 0.33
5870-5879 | -0.84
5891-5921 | -0.28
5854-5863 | -0.10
